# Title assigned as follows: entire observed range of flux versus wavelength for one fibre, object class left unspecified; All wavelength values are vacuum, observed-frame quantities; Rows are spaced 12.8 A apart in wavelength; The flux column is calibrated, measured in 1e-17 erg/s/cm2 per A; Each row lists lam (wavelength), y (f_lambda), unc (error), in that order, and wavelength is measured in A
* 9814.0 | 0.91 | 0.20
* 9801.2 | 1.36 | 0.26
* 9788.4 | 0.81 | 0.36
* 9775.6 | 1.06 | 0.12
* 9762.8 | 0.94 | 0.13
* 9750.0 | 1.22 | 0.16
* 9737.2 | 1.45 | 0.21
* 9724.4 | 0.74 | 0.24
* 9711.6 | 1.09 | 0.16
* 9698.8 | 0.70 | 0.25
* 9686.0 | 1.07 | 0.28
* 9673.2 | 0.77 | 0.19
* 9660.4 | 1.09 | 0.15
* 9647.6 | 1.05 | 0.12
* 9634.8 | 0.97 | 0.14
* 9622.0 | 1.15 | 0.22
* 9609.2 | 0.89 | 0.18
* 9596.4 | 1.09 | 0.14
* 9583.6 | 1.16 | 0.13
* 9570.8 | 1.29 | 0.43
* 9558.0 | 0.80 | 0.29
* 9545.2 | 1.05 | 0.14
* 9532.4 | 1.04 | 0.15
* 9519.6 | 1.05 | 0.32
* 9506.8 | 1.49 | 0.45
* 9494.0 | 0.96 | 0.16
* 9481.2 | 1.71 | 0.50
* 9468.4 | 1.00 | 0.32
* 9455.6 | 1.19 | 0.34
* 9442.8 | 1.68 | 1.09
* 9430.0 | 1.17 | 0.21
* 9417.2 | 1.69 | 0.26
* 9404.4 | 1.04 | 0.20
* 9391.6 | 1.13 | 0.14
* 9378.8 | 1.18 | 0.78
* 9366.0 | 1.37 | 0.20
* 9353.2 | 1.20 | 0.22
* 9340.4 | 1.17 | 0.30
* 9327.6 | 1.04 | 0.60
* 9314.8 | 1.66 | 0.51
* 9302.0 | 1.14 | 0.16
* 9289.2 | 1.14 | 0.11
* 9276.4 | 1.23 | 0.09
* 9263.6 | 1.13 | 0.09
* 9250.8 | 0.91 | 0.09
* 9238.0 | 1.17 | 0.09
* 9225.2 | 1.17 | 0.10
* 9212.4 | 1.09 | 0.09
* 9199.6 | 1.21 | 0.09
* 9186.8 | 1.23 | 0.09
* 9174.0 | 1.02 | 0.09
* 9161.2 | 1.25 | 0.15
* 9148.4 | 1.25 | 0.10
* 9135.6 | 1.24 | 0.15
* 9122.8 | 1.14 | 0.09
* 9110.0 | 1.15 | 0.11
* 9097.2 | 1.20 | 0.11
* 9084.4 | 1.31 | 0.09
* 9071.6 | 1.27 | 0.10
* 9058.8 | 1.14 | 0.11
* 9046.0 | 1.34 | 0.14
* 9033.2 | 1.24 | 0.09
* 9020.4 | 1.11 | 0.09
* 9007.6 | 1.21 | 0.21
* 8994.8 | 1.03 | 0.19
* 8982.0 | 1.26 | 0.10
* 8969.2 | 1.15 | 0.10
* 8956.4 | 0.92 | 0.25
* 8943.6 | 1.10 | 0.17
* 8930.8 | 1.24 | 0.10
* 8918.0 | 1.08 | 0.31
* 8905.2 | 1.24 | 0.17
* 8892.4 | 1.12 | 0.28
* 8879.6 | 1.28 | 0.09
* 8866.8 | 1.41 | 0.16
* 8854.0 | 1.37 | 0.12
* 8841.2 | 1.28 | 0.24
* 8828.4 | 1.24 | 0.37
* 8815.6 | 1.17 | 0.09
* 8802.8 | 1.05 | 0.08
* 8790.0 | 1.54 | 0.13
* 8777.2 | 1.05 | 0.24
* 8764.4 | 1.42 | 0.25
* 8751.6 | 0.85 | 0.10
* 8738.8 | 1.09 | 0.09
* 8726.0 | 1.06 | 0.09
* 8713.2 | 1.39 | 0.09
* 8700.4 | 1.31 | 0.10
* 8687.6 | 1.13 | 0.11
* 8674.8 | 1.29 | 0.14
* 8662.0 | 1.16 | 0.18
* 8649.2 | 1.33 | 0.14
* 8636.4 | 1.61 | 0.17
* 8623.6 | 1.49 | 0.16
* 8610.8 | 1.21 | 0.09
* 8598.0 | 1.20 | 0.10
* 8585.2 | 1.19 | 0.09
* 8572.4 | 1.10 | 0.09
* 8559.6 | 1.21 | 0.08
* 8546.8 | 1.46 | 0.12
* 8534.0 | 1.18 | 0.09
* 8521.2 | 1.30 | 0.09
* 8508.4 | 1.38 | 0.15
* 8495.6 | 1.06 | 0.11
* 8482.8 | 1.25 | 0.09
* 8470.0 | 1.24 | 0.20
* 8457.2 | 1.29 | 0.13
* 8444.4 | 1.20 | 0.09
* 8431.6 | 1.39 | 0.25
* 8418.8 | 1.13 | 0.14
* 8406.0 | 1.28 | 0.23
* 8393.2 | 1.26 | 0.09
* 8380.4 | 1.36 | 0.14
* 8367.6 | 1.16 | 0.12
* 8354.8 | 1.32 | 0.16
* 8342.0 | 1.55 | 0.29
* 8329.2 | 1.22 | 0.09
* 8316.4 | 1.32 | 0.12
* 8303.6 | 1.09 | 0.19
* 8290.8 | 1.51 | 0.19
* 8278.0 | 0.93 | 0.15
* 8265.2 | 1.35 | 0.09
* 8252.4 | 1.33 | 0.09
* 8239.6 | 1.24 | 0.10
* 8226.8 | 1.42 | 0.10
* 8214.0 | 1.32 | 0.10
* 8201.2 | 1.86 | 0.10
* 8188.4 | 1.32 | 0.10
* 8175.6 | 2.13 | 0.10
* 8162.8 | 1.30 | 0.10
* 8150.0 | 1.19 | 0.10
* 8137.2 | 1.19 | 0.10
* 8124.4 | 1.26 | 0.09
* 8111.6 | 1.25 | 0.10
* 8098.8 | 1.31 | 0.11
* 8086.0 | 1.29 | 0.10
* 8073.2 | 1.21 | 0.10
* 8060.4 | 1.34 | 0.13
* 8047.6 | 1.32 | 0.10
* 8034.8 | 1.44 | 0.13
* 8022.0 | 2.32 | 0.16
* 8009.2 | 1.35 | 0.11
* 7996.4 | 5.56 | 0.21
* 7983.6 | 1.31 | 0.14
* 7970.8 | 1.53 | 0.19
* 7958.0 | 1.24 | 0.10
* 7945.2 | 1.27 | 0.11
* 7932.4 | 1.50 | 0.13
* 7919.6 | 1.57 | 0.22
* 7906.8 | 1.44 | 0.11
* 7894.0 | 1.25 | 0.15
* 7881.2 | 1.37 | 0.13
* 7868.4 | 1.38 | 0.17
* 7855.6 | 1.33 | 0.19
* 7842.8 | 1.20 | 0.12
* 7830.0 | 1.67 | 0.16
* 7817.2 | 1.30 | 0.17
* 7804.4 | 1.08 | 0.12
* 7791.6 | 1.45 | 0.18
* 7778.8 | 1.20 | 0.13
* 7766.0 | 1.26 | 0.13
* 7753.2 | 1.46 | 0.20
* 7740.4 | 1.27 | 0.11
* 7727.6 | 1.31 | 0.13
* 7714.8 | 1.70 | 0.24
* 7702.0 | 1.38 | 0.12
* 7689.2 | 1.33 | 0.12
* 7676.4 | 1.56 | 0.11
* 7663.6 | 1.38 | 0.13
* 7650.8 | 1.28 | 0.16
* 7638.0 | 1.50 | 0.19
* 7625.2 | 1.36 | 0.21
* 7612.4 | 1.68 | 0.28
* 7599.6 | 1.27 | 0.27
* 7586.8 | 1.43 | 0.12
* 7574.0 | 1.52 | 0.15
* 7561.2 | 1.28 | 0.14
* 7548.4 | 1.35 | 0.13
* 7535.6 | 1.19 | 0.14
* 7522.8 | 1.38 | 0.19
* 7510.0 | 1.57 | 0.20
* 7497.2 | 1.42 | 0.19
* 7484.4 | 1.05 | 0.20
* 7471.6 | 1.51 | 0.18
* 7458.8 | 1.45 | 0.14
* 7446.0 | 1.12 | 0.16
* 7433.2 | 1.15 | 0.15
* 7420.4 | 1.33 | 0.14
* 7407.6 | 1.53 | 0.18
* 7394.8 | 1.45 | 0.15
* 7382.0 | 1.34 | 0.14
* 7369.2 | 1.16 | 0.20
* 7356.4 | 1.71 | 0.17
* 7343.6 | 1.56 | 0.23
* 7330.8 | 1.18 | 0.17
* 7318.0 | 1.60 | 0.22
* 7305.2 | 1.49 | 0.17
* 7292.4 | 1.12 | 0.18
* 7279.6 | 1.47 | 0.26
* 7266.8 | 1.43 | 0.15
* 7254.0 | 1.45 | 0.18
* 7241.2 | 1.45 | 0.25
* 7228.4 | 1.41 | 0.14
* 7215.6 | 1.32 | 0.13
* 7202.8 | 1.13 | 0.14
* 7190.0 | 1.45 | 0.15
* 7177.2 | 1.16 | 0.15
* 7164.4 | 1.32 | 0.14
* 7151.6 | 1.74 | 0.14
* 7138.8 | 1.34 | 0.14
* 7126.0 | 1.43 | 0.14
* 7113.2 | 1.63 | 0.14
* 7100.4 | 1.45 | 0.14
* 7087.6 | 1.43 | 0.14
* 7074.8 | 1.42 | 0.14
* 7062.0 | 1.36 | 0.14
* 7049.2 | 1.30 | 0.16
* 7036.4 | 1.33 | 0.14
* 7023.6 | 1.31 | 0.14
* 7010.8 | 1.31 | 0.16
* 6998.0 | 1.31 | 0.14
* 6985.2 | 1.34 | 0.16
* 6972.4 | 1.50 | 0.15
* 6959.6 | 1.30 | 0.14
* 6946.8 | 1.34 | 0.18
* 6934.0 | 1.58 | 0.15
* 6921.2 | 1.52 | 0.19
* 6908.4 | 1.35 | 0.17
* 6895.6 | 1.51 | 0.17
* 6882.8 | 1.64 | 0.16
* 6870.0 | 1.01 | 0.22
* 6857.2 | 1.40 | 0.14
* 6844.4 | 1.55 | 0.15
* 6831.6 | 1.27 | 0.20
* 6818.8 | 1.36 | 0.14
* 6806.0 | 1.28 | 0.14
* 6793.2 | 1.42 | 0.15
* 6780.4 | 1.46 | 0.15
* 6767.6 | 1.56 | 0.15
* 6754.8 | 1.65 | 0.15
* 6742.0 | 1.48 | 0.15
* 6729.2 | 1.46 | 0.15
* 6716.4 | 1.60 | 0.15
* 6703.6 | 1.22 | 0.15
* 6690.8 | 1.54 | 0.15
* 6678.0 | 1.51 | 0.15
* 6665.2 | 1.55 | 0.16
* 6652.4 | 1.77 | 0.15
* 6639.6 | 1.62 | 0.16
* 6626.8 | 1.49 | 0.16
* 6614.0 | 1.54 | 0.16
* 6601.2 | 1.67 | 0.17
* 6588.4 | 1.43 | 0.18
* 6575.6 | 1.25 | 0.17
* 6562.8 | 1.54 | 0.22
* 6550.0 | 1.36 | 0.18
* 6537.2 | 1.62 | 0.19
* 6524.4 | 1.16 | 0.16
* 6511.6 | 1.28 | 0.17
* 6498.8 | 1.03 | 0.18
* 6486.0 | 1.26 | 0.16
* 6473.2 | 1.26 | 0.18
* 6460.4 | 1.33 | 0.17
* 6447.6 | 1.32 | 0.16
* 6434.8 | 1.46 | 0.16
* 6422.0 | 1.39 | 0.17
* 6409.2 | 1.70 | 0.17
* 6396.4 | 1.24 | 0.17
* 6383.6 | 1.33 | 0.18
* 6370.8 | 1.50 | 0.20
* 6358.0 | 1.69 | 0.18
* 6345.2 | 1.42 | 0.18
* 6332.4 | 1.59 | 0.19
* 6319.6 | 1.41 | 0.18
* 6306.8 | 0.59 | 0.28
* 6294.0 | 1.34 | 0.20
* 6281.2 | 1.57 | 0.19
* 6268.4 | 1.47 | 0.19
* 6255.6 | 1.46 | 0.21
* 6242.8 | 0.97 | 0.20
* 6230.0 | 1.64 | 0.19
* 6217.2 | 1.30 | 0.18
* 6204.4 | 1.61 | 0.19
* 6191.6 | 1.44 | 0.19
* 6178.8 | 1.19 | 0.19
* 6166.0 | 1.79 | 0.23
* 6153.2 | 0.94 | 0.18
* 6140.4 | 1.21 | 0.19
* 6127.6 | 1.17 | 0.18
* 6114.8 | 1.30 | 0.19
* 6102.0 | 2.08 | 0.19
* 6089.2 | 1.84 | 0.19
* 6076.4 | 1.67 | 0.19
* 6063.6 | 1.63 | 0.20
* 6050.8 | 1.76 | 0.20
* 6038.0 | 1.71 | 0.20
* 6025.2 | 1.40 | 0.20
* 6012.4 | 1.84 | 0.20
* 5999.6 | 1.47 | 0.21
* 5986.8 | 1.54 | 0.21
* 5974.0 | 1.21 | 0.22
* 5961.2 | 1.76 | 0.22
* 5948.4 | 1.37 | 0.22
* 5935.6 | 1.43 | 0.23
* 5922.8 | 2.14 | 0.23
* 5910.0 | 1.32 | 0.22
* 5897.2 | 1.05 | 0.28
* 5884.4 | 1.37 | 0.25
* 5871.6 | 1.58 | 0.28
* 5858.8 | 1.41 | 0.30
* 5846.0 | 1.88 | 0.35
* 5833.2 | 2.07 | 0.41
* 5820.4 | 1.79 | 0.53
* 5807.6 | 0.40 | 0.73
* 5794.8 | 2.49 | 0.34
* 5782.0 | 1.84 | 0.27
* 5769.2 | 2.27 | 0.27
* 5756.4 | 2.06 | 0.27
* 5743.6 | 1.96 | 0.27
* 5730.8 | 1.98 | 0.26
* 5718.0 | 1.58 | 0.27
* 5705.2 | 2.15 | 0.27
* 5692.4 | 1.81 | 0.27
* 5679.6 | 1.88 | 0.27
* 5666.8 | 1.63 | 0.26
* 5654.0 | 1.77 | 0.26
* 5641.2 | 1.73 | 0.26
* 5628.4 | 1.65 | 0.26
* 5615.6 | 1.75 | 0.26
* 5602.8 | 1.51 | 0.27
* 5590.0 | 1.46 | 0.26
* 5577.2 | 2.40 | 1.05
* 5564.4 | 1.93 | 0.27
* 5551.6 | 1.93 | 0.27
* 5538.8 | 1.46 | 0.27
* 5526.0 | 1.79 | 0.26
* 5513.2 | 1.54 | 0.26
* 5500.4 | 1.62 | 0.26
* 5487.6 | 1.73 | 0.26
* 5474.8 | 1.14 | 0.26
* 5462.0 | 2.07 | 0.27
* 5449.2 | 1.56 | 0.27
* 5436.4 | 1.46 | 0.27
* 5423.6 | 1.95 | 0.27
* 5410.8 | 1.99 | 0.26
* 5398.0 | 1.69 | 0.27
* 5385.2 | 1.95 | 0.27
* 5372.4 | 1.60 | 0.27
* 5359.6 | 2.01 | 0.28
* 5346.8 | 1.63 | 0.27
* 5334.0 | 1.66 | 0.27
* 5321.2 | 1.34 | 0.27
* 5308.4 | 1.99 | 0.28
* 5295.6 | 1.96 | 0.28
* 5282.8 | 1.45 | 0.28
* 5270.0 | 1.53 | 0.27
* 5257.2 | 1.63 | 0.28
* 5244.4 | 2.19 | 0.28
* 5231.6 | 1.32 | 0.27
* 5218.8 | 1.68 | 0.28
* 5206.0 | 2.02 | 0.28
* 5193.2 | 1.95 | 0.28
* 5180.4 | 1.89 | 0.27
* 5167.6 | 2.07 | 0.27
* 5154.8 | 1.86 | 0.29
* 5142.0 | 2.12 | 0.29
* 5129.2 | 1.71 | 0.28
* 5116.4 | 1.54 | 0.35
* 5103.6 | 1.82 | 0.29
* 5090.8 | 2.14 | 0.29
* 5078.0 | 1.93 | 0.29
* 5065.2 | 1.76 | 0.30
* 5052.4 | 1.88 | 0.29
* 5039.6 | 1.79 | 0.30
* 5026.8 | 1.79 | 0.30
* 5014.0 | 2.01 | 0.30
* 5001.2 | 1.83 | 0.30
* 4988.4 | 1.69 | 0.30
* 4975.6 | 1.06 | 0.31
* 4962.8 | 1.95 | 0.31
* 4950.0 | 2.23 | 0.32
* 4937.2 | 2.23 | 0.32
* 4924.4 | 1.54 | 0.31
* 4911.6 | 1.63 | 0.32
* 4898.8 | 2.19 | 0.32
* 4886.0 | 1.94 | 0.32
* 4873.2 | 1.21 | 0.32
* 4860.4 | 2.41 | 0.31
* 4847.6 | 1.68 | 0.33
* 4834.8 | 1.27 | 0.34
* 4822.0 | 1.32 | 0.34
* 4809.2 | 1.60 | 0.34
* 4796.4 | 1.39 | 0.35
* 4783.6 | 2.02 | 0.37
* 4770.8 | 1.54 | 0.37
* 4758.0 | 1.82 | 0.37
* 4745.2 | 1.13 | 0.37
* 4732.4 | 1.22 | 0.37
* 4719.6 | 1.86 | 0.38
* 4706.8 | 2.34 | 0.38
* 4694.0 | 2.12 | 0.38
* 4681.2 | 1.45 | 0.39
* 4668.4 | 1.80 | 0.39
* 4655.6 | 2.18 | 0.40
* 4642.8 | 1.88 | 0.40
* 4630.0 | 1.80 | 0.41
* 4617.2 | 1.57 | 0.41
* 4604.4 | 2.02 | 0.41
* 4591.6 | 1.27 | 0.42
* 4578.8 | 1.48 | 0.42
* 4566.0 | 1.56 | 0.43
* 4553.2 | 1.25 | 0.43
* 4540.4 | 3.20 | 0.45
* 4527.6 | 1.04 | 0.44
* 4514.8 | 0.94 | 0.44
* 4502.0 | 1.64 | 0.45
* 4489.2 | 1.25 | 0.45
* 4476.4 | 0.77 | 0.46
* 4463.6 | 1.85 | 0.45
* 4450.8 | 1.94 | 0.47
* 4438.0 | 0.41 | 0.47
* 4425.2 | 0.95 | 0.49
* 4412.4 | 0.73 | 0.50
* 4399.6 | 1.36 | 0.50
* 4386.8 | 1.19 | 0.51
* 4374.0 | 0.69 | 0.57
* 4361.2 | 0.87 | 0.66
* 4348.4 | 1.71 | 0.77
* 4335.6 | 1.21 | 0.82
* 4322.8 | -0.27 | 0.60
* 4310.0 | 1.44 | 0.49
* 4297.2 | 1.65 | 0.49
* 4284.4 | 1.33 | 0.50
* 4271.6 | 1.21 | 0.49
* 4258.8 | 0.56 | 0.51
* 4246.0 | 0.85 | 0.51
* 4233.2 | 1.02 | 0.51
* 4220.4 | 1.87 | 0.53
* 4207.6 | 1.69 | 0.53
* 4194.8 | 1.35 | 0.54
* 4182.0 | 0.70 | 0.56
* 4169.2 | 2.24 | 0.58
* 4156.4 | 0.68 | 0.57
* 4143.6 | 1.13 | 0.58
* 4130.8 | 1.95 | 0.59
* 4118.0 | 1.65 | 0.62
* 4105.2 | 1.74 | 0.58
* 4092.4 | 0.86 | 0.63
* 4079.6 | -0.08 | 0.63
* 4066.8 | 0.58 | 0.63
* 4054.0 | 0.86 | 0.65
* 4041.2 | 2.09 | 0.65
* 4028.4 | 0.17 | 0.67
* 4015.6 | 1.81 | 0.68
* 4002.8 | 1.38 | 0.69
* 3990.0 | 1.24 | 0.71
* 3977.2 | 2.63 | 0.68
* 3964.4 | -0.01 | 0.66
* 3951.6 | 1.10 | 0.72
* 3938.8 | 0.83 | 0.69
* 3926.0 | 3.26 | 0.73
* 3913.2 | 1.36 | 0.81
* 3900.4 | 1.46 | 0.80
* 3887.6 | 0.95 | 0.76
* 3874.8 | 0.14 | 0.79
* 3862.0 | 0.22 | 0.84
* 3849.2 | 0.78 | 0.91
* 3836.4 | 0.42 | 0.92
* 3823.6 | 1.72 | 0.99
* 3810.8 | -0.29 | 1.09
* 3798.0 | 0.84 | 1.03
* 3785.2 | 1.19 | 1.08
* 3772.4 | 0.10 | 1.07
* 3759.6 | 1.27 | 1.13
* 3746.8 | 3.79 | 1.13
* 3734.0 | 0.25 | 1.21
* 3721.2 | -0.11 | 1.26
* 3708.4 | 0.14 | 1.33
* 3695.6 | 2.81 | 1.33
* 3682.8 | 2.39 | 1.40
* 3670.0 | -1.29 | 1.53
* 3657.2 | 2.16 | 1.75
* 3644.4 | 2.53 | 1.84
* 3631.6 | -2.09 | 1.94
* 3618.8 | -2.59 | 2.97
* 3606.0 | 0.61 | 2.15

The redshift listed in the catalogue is 0.218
